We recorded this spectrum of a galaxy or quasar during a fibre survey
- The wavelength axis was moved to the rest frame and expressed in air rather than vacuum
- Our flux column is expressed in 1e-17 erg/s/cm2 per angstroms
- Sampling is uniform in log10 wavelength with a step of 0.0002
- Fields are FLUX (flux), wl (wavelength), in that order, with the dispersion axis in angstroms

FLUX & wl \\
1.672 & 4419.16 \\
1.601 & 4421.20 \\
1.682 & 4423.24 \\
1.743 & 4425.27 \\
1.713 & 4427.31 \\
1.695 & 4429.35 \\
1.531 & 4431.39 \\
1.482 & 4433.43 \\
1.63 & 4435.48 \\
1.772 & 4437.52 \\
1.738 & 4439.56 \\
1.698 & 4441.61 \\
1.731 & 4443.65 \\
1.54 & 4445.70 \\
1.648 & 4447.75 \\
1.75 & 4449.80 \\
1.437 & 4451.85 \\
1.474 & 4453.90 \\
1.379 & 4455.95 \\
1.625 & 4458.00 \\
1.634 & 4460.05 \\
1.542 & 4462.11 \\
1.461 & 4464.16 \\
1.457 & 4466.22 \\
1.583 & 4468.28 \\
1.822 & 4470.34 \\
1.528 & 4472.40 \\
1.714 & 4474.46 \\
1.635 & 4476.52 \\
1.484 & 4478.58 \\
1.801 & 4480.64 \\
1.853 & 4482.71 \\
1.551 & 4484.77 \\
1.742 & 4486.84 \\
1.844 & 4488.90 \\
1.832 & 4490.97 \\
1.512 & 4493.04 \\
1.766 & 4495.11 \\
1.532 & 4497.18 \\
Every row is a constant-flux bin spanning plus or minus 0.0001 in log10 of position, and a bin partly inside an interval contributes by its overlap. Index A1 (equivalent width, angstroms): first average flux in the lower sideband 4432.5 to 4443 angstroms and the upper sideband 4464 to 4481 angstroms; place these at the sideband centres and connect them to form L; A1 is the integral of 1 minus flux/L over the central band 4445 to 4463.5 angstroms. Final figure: 0.9 angstroms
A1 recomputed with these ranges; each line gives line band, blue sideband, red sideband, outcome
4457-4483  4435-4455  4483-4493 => 1.11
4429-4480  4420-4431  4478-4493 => 2.98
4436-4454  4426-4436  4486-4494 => -0.12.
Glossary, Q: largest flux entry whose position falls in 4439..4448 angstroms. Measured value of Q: 1.738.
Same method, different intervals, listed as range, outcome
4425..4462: 1.772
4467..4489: 1.853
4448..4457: 1.75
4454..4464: 1.634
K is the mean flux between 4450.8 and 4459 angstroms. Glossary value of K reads 1.48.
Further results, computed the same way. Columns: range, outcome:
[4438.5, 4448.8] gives 1.67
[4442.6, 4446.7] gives 1.64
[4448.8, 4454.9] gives 1.55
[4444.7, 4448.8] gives 1.59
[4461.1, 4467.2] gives 1.49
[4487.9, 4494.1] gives 1.73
